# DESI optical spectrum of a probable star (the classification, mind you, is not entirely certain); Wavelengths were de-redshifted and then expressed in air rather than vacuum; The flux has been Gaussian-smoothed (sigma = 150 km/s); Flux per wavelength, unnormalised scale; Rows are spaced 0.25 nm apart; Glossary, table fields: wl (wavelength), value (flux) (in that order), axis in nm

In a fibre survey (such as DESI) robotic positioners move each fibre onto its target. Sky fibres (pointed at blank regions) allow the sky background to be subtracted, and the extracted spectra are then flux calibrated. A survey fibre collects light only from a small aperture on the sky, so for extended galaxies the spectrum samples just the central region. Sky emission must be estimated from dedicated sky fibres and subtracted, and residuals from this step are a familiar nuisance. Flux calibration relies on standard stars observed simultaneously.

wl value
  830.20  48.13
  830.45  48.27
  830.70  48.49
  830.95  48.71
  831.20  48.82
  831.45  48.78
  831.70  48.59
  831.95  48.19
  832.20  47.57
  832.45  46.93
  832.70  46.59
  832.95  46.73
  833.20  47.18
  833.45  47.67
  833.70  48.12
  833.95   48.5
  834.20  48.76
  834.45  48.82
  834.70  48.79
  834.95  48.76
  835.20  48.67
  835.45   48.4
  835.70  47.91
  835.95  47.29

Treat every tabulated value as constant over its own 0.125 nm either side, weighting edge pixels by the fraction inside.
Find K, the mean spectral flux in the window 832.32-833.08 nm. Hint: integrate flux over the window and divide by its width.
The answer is 46.8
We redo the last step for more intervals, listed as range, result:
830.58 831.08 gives 48.6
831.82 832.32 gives 47.9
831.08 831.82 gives 48.7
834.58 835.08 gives 48.8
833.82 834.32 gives 48.6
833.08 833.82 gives 47.7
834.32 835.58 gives 48.7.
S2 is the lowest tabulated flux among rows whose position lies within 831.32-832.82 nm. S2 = 46.59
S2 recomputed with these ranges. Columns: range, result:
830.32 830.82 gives 48.27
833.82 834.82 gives 48.5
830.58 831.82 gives 48.49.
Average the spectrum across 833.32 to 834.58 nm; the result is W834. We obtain 48.4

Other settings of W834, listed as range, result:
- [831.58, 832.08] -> 48.4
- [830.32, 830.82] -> 48.4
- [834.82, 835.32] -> 48.7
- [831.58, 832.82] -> 47.6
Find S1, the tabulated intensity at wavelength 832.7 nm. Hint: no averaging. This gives 46.59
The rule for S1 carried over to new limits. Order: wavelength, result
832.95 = 46.73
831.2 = 48.82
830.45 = 48.27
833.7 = 48.12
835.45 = 48.4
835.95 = 47.29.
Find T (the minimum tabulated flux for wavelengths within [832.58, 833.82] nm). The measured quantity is 46.59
